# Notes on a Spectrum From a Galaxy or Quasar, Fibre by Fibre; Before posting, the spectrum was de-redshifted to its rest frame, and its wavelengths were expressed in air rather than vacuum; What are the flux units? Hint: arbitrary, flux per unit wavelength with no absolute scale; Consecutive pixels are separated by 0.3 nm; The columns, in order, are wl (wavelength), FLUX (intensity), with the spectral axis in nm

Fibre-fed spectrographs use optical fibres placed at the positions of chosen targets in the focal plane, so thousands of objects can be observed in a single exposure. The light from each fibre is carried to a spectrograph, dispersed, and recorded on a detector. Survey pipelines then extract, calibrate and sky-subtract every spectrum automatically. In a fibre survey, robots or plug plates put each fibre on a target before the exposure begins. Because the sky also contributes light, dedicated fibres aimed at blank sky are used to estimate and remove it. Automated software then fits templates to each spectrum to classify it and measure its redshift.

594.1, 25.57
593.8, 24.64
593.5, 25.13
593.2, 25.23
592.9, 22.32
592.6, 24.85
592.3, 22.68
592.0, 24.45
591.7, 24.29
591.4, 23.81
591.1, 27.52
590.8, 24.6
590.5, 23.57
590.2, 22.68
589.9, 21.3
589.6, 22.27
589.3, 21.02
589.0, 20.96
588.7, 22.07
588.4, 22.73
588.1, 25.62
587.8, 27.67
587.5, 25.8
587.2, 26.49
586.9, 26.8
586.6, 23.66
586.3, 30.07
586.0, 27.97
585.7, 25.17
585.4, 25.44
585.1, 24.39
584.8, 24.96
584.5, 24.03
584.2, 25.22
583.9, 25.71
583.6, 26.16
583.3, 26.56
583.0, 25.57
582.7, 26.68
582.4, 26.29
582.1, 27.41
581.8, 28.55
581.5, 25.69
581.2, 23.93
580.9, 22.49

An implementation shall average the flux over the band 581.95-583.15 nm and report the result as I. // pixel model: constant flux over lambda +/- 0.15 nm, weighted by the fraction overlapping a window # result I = 26.5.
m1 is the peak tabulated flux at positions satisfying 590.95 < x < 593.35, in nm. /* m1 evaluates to 27.52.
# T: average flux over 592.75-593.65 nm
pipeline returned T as 24.2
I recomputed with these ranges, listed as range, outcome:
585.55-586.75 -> 26.7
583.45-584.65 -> 25.3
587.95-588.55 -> 24.2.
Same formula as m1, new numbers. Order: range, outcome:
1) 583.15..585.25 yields 26.56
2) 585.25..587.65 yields 30.07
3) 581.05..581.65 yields 25.69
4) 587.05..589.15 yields 27.67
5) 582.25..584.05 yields 26.68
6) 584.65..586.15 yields 27.97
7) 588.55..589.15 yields 22.07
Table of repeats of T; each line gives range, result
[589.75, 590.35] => 22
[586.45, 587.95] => 26.1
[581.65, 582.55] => 27.4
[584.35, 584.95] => 24.5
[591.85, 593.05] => 23.6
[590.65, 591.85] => 25.1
